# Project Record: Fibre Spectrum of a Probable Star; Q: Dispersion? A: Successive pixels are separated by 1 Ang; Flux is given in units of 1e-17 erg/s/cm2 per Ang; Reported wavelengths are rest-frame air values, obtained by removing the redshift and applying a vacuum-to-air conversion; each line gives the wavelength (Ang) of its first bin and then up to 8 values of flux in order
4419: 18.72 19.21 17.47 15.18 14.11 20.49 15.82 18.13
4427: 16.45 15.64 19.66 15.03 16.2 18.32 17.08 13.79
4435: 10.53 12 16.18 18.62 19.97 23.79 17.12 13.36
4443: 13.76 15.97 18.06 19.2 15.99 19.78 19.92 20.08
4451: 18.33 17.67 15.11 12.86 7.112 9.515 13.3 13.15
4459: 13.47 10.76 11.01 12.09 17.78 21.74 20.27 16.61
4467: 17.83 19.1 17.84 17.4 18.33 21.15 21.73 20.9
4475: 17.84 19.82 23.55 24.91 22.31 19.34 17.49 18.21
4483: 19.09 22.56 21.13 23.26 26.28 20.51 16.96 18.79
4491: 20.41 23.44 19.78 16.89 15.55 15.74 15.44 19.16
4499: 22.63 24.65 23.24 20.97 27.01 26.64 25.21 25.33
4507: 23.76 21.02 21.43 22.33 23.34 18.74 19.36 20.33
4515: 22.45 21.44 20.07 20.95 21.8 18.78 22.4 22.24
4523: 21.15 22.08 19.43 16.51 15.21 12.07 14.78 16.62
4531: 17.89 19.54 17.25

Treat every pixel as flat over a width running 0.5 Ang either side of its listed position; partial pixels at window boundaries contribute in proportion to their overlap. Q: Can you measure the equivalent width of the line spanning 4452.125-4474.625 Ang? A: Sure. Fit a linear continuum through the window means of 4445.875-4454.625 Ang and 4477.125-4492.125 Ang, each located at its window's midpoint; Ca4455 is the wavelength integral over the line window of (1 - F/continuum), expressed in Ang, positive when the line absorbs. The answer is 3.6 Ang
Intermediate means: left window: 17.4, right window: 21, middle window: 15.9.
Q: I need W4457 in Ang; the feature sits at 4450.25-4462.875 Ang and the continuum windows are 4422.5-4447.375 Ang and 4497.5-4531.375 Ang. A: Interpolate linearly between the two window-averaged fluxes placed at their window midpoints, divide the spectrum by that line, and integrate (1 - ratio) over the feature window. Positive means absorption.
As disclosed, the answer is 3.3 Ang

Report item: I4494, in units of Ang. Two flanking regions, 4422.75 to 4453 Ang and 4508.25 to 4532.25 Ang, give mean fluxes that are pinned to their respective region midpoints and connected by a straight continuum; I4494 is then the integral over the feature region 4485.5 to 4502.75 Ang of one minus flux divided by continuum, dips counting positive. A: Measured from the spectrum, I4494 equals -1.4 Ang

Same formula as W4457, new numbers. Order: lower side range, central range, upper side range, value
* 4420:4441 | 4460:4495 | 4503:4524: 0.7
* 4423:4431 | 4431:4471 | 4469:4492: 5.4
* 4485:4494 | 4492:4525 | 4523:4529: -4.2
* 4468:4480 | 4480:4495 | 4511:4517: 0.3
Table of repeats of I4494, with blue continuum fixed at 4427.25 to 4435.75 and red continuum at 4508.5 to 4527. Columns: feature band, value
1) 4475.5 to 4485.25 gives -1.23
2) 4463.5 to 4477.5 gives -1.27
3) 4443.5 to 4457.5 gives 0.69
